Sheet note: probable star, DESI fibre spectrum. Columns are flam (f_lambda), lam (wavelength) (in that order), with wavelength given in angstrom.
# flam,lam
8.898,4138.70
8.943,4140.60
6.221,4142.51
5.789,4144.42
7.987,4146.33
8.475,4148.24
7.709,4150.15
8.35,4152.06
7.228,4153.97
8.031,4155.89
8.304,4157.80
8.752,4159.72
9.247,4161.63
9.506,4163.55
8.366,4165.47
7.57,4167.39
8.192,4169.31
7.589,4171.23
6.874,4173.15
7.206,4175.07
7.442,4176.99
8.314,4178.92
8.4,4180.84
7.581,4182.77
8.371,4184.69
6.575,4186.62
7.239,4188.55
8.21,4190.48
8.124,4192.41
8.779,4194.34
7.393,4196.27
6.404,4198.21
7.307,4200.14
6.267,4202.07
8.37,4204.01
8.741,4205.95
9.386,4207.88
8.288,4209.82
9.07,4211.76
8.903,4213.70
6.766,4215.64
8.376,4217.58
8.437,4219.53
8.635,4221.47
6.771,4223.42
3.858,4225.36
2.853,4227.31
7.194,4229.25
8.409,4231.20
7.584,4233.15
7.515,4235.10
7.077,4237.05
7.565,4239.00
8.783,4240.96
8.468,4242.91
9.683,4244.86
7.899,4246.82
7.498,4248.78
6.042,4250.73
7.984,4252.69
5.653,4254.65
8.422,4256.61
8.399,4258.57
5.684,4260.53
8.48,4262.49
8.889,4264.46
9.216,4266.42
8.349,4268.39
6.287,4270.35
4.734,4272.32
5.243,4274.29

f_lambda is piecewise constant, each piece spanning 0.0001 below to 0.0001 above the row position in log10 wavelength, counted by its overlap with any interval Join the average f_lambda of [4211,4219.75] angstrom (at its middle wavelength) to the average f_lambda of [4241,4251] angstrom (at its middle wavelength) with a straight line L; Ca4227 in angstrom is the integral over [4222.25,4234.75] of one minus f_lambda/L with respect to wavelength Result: 3.0 angstrom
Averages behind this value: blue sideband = 8.28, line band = 6.22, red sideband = 8.14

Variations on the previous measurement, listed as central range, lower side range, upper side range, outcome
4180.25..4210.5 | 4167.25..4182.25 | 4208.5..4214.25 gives 1.74 angstrom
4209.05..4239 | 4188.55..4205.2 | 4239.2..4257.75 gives 1.53 angstrom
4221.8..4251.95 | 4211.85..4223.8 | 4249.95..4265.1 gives 2.26 angstrom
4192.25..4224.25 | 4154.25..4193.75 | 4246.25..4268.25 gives -0.59 angstrom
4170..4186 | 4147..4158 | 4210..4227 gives 0.16 angstrom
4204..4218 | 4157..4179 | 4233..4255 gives -1.11 angstrom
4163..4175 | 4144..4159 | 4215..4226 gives -0.36 angstrom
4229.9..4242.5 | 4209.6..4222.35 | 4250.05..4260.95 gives -0.18 angstrom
